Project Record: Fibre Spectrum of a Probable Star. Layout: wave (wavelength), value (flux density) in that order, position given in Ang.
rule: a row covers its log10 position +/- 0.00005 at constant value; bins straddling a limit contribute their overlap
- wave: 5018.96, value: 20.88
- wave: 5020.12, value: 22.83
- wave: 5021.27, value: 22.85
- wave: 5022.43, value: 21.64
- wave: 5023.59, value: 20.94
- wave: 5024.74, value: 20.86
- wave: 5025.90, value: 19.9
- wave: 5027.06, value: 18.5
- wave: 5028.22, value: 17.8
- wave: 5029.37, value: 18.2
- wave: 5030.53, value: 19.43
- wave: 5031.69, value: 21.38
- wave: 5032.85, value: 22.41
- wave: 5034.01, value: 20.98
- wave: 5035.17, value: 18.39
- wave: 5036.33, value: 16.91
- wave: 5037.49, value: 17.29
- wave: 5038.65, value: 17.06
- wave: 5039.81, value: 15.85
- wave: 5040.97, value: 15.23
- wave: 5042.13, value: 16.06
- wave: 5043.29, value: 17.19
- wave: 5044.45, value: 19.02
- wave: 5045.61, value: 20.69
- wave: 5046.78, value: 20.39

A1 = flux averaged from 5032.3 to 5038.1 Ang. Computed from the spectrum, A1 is 19.2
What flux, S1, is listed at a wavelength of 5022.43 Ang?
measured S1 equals 21.64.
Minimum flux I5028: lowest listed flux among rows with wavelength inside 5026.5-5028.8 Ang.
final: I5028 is 17.8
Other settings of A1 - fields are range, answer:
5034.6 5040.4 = 17.1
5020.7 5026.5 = 21.2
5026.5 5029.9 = 18.2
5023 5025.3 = 20.9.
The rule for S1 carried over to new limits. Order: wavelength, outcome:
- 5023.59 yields 20.94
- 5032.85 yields 22.41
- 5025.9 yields 19.9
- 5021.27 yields 22.85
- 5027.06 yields 18.5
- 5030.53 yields 19.43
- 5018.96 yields 20.88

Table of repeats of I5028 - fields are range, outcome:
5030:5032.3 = 19.43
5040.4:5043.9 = 15.23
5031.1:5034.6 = 20.98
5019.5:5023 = 21.64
